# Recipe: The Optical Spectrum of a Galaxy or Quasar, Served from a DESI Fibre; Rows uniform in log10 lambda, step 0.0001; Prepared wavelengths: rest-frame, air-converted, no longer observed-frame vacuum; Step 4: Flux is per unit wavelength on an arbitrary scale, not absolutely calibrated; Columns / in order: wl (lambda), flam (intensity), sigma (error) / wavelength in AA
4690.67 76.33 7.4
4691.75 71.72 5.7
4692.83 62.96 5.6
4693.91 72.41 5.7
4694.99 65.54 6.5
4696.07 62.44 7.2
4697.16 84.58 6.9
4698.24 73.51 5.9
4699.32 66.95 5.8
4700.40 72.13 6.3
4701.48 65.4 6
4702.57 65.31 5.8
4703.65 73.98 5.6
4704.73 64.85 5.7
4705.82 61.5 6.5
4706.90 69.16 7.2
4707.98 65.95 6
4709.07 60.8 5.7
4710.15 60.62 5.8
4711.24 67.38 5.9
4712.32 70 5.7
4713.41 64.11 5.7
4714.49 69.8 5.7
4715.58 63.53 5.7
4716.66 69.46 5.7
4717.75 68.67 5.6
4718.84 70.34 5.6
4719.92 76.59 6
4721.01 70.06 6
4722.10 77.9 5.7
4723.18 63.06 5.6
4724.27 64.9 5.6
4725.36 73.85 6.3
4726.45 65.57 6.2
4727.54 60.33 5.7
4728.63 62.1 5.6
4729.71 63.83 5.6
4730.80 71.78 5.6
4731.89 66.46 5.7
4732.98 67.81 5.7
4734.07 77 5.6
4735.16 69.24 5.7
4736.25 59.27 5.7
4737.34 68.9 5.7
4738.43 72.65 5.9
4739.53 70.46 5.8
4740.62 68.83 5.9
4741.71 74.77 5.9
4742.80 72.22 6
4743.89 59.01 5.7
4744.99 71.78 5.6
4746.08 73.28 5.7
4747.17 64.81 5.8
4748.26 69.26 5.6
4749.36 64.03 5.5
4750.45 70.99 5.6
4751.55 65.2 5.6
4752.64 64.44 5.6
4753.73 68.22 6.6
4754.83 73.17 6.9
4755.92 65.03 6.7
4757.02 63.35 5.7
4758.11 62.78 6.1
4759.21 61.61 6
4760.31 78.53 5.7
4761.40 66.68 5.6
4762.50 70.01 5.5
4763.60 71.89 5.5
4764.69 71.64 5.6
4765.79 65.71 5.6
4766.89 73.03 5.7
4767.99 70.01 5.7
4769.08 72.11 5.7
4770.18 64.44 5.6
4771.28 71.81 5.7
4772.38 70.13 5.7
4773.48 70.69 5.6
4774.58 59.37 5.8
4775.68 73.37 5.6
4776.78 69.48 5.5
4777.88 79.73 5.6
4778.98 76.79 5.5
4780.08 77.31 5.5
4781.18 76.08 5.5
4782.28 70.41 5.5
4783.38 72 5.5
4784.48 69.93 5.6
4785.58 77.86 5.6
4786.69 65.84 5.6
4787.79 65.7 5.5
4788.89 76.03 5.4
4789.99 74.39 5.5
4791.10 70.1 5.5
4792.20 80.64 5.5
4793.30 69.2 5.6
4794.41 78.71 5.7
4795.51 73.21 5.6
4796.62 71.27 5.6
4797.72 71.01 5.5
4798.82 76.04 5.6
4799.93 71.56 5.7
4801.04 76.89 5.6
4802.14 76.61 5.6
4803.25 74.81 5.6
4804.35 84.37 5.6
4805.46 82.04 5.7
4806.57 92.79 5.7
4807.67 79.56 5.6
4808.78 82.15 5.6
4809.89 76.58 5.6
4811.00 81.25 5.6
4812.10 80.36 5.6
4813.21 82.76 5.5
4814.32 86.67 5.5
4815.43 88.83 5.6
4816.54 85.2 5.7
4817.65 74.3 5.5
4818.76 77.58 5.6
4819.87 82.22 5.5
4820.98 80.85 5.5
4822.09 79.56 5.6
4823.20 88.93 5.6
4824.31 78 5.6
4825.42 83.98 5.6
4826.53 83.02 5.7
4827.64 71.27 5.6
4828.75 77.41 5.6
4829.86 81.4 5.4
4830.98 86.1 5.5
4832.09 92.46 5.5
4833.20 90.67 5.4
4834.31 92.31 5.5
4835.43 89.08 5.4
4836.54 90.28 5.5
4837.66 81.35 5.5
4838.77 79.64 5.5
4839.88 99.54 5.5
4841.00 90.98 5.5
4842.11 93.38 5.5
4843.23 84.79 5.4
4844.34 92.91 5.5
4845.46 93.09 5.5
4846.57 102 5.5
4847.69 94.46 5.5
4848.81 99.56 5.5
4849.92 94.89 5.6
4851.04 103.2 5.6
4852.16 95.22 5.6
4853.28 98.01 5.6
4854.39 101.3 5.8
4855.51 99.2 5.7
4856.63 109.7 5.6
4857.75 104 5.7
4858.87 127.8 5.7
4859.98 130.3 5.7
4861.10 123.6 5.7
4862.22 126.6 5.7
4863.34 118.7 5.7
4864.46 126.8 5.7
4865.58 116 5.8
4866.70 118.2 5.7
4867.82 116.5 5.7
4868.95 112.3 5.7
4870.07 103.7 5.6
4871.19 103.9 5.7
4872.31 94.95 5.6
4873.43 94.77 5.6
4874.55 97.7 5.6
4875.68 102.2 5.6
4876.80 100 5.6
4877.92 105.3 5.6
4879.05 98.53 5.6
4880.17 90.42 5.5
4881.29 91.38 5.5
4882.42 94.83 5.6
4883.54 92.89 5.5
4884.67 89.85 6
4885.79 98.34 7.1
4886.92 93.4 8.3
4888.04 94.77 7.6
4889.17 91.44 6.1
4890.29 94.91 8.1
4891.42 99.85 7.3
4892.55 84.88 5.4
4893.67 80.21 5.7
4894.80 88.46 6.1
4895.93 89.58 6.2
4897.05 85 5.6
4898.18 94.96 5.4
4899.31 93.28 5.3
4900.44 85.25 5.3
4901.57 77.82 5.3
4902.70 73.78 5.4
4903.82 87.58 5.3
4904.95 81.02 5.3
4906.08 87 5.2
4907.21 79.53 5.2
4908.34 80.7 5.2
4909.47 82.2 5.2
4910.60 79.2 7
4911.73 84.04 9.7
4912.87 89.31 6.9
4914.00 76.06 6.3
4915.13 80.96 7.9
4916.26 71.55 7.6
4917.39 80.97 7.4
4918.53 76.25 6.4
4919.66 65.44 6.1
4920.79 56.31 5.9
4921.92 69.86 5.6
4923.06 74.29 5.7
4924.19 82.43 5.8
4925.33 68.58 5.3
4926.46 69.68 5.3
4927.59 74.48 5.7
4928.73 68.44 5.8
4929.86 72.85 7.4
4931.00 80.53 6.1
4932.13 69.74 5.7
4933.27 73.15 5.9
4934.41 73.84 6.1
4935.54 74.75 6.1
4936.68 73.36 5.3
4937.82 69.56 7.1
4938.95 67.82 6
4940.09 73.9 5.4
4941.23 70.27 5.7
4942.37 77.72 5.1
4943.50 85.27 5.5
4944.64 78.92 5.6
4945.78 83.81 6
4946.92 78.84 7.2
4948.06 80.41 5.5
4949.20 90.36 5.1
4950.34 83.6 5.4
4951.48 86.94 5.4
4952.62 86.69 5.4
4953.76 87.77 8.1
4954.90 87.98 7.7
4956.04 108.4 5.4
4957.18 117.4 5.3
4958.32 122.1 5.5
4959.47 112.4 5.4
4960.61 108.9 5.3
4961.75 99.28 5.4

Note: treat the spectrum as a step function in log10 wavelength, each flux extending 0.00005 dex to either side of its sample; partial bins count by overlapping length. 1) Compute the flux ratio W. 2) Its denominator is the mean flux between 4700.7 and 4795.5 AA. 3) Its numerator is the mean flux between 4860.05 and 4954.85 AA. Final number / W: 1.26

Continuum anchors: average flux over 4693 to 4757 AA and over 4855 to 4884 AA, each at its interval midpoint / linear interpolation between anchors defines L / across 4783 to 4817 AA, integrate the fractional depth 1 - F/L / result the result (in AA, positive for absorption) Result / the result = 4.4 AA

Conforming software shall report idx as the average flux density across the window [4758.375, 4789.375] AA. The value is 70.9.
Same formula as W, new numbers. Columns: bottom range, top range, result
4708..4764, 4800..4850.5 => 1.25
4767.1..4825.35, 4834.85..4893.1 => 1.32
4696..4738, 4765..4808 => 1.08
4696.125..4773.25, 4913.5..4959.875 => 1.17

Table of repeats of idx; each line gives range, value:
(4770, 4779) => 70.5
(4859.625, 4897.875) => 101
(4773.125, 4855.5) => 82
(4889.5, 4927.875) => 80.9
